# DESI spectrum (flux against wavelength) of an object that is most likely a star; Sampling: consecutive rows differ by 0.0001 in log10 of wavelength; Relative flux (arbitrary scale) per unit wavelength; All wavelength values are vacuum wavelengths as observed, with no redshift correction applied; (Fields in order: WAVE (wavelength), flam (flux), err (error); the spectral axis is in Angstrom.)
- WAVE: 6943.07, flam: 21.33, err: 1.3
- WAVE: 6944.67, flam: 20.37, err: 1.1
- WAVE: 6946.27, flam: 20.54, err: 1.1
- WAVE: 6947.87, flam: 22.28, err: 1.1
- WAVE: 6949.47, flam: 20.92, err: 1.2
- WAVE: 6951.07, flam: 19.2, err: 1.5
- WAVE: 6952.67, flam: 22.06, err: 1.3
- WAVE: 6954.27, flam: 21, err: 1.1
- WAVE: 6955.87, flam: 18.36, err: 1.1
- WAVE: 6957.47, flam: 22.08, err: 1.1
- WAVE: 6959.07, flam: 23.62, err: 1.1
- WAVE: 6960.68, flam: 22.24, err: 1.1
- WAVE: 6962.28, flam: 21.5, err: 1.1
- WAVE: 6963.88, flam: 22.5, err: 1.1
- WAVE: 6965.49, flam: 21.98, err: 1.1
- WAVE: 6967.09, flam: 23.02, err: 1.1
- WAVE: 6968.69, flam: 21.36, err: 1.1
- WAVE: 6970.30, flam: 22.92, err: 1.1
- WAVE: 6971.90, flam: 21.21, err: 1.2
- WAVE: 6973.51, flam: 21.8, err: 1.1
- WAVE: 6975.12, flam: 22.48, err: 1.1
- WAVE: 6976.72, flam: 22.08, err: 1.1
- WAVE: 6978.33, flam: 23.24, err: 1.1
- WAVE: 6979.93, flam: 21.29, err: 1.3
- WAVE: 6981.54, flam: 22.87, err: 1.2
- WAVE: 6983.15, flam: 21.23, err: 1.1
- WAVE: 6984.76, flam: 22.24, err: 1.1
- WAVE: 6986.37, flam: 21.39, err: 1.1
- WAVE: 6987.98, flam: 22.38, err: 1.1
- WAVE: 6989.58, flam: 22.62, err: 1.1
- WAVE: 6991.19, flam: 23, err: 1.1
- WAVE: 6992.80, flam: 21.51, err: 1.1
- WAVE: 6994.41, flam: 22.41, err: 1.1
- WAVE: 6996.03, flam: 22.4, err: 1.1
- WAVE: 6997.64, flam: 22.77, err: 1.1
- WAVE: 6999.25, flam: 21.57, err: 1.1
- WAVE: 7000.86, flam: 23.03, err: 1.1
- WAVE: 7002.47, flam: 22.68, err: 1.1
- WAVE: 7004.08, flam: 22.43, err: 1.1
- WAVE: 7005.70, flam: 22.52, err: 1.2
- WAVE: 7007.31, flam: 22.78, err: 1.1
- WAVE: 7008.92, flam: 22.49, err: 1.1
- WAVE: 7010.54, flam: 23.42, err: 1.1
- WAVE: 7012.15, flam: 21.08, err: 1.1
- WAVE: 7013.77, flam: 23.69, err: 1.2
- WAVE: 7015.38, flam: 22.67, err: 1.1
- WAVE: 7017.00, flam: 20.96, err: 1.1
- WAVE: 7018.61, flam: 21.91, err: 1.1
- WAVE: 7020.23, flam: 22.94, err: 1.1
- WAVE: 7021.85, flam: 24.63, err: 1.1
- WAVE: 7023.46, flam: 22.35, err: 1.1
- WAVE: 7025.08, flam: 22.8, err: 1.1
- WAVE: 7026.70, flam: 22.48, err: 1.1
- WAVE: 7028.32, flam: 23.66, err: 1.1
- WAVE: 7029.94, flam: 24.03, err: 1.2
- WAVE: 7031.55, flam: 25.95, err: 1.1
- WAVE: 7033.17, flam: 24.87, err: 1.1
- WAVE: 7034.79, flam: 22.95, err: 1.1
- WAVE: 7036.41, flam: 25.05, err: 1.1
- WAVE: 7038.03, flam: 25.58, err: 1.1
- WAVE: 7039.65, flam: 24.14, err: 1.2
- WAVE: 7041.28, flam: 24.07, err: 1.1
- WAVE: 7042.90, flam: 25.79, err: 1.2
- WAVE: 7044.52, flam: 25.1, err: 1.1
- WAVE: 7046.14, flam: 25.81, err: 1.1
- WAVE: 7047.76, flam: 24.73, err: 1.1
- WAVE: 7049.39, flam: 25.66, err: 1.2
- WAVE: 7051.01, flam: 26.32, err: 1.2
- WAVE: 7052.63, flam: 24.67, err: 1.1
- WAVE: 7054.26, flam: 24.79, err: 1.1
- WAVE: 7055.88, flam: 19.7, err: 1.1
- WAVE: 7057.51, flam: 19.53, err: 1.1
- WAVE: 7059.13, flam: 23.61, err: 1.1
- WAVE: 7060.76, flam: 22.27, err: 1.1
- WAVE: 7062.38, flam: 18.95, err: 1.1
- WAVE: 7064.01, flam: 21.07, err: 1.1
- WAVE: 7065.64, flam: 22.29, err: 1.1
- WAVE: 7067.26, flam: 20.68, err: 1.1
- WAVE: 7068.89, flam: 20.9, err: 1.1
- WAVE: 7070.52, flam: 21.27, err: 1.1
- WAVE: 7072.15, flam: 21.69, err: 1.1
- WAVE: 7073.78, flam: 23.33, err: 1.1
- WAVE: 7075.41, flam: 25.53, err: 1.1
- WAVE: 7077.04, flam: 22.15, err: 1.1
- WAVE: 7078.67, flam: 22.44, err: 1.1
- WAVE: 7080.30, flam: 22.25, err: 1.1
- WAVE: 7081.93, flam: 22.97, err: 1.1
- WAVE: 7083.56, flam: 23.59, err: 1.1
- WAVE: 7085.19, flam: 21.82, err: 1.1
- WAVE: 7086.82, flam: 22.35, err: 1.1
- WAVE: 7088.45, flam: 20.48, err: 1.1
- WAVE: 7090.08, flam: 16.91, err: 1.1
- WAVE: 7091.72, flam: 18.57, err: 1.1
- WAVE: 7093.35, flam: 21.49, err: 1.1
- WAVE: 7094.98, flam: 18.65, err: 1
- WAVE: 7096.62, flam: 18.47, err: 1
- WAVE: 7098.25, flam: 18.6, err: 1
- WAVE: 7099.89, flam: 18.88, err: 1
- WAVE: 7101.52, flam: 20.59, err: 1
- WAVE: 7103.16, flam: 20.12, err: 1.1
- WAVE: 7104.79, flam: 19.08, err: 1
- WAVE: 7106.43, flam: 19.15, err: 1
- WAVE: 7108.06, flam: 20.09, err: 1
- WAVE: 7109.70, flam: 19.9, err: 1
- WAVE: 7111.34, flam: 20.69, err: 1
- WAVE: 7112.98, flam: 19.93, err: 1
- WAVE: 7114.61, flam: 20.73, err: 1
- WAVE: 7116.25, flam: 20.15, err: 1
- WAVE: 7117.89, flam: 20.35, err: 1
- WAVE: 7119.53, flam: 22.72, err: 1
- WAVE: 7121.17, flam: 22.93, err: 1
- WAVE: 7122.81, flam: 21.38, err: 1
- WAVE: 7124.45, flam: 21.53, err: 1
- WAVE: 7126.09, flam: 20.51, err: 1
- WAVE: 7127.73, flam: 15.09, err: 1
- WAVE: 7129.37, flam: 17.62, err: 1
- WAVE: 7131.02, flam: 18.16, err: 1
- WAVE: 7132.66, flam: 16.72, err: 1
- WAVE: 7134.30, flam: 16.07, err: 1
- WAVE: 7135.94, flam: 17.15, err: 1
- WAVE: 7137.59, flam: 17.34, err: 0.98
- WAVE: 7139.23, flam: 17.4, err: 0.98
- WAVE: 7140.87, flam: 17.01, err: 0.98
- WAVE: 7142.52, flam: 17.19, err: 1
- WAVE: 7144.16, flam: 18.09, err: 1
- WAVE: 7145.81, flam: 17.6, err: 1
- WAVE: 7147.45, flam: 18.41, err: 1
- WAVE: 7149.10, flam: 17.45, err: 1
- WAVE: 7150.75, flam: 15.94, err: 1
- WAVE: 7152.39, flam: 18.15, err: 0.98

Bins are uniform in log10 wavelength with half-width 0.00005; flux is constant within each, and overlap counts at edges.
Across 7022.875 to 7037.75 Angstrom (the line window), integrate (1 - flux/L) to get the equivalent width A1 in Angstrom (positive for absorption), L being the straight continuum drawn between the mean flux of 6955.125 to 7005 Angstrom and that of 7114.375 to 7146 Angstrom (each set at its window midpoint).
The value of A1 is -2.03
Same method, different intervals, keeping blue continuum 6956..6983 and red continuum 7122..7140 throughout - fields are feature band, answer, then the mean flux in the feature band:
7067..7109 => -3.6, 20.8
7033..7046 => -2.8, 24.7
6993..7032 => -3.2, 22.8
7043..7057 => -3.1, 24.5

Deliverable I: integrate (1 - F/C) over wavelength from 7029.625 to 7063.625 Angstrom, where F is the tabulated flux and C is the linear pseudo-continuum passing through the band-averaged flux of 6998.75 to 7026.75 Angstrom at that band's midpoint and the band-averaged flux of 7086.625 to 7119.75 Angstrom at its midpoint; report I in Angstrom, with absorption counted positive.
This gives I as -3.8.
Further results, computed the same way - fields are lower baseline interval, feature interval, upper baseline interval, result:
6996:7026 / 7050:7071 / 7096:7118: -0.9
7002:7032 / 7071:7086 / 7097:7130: -1.3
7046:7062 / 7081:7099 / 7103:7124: 1.1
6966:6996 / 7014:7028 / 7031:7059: 0.5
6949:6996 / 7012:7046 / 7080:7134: -4.3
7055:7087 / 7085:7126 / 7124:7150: -1.2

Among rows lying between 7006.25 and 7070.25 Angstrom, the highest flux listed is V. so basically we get 26.32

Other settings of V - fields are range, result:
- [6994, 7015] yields 23.69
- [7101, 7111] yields 20.59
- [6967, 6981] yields 23.24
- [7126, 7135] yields 20.51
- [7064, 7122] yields 25.53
